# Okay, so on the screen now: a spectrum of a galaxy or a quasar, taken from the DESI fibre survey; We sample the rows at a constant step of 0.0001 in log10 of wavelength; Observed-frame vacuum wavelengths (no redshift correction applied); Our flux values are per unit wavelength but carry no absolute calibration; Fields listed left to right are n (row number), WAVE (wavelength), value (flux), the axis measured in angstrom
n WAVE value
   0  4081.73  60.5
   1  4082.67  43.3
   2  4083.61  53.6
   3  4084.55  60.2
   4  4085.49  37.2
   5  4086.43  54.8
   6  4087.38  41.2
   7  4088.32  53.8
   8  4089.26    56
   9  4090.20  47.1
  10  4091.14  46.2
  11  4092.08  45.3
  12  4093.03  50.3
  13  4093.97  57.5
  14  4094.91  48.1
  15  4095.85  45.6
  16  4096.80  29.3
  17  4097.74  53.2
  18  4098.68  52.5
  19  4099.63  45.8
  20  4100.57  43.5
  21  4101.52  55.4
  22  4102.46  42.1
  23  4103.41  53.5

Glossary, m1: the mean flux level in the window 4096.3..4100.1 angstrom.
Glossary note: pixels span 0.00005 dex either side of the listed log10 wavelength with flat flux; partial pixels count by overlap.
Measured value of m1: 45.2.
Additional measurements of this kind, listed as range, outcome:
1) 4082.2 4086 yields 48.7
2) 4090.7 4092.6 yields 45.7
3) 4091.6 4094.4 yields 50.9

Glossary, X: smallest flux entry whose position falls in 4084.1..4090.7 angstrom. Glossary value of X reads 37.2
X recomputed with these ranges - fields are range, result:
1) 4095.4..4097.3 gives 29.3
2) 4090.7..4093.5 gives 45.3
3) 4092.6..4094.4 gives 50.3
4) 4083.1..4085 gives 53.6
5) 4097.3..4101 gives 43.5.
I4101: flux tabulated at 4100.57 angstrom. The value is 43.5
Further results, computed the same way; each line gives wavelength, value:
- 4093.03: 50.3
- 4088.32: 53.8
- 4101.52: 55.4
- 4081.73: 60.5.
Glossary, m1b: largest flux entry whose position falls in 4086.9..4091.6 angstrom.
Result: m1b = 56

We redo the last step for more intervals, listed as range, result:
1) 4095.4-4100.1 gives 53.2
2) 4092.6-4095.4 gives 57.5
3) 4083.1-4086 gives 60.2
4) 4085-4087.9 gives 54.8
